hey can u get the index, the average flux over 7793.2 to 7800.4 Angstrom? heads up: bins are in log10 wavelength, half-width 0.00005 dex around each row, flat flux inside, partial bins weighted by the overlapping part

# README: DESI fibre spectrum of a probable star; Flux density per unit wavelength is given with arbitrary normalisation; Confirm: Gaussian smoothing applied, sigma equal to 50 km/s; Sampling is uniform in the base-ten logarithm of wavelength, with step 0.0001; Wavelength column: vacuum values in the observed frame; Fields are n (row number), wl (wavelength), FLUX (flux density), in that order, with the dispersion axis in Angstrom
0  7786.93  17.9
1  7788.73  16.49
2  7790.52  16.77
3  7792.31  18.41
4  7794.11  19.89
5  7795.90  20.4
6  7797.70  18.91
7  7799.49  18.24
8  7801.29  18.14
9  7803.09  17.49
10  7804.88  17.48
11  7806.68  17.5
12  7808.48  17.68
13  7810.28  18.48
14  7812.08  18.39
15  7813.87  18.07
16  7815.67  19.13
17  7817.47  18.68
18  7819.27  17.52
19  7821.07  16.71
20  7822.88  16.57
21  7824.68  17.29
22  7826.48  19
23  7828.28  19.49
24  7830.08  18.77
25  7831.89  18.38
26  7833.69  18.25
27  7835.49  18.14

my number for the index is 19.3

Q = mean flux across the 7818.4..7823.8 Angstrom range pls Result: 16.9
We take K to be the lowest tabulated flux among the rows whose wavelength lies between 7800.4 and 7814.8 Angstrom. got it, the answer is 17.48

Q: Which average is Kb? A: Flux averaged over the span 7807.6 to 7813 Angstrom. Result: 18.2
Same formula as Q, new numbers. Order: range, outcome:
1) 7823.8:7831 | 18.6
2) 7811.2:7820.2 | 18.4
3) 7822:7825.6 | 17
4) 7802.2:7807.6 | 17.5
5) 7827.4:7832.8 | 18.9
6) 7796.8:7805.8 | 18.1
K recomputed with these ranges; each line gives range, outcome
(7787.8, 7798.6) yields 16.49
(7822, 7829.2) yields 16.57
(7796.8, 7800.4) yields 18.24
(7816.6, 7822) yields 16.71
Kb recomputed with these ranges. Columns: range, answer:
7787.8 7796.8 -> 18.4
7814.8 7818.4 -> 18.9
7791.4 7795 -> 19.1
